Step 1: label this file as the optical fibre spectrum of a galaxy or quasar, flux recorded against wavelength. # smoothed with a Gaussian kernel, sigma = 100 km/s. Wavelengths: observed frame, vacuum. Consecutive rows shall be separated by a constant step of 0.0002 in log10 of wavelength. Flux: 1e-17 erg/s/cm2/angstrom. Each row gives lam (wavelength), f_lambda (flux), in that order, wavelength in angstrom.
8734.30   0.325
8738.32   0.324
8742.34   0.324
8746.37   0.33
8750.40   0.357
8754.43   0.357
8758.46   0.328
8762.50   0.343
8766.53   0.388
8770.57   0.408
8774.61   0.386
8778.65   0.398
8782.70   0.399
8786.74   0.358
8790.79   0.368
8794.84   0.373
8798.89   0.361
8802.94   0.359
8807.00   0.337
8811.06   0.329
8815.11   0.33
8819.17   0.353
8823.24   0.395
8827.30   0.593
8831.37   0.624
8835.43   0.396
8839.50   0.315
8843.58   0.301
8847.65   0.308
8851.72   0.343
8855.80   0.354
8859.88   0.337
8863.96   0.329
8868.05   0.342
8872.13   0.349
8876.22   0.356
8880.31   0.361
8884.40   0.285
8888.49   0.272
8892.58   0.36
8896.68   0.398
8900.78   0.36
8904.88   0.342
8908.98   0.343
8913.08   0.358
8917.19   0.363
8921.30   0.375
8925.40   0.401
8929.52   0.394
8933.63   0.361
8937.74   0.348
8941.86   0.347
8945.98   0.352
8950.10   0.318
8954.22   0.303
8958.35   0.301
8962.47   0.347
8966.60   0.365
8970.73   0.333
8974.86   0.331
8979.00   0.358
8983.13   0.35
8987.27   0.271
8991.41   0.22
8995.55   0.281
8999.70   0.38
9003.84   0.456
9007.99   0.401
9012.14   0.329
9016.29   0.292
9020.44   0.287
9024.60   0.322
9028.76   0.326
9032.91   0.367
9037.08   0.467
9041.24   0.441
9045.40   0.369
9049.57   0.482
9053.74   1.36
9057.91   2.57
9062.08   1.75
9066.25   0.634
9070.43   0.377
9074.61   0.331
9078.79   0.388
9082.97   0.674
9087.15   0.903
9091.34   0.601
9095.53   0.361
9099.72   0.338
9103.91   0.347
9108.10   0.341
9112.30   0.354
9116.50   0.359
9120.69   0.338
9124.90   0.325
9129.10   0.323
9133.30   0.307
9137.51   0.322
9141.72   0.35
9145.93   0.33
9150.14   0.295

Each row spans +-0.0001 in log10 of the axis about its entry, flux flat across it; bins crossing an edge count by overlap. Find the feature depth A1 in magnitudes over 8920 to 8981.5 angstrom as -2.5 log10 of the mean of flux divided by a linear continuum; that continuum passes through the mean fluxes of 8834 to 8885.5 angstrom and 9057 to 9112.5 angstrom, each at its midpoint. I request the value 0.33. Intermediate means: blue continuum 0.337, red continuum 0.684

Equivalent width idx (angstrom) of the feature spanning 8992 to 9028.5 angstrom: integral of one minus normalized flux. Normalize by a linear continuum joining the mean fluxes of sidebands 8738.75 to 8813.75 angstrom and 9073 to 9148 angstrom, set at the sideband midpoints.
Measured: 5.1 angstrom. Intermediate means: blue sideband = 0.36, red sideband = 0.405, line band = 0.338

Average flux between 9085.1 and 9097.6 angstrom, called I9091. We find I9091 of 0.621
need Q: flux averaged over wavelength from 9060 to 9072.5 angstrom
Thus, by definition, 0.921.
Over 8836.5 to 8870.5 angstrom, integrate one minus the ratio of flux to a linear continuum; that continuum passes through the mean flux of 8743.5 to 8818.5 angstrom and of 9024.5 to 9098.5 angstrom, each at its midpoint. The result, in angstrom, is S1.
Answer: 9.1 angstrom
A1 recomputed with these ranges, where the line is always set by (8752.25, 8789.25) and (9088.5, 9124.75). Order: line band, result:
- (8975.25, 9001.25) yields 0.23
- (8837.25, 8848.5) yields 0.21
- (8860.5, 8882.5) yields 0.09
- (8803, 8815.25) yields 0.12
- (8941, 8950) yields 0.11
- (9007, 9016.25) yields 0.12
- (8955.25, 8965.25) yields 0.17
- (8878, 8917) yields 0.11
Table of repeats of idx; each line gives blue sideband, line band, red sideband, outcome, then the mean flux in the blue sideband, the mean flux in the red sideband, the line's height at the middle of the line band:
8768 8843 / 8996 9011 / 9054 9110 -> 6.0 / 0.392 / 0.761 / 0.656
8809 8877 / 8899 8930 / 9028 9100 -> 7.7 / 0.374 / 0.724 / 0.487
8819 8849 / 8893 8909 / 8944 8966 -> 0.2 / 0.416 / 0.327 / 0.367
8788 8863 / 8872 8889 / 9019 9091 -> 4.8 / 0.376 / 0.71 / 0.456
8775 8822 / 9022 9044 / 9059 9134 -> 5.1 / 0.362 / 0.534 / 0.497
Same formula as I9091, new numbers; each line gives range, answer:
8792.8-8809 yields 0.357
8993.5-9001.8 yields 0.331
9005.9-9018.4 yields 0.341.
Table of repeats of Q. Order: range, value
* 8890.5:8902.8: 0.372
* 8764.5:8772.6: 0.398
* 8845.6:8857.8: 0.335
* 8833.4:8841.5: 0.356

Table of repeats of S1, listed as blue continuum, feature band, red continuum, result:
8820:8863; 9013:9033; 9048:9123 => 9.8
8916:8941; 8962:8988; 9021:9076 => 8.9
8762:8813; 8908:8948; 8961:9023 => -2.3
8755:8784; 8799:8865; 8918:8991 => -1.9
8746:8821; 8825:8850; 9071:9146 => -3.6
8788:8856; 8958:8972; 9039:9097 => 6.4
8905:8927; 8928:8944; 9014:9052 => 0.3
